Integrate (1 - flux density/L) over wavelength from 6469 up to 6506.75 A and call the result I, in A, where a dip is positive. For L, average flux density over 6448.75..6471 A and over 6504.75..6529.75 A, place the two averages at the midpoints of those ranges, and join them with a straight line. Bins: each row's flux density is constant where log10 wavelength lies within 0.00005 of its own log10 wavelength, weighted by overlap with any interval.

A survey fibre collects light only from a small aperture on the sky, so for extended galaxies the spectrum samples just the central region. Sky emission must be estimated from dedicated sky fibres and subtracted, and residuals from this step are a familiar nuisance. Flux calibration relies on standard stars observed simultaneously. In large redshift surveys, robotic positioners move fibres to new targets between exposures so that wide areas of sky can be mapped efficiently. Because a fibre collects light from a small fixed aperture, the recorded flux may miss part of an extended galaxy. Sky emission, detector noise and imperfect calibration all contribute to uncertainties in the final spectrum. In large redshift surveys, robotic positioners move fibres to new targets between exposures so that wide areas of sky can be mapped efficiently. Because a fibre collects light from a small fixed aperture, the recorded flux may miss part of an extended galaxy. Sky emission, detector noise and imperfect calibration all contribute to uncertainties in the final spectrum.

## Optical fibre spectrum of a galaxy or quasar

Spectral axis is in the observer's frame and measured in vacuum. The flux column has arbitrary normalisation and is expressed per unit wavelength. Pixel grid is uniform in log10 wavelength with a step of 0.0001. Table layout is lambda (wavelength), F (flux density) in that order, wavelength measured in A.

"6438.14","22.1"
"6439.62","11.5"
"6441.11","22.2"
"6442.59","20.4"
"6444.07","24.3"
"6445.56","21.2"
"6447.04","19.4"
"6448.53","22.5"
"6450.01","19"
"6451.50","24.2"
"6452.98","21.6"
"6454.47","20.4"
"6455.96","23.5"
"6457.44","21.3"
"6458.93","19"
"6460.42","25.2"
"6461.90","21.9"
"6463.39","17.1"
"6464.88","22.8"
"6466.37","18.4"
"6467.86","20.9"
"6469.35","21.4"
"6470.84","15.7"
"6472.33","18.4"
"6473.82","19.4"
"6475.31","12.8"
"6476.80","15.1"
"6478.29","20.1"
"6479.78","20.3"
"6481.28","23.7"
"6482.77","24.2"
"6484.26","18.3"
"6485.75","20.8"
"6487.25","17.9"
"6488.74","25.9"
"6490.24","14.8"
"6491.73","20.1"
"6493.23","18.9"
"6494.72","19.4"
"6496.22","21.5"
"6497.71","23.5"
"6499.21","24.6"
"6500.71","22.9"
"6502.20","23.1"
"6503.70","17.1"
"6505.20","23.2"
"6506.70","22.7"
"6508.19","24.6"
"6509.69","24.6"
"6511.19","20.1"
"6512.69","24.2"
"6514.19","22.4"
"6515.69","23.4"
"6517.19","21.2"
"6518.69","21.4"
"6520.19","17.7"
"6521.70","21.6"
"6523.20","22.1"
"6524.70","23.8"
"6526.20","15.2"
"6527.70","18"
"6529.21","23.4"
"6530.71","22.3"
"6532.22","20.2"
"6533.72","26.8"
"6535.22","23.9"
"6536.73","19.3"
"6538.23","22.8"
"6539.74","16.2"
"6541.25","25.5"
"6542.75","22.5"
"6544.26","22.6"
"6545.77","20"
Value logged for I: 2.1 A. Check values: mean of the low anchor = 21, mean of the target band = 20.2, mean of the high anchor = 21.7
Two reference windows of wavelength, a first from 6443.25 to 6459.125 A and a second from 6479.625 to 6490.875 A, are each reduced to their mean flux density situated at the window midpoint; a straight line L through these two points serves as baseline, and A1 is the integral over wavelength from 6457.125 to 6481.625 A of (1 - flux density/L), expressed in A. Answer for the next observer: 1.9 A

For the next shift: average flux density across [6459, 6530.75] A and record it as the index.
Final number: 20.8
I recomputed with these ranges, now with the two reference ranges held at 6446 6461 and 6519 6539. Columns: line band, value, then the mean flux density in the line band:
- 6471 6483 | 1.5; 18.9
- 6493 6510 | -0.6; 22.2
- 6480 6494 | 0.6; 20.5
